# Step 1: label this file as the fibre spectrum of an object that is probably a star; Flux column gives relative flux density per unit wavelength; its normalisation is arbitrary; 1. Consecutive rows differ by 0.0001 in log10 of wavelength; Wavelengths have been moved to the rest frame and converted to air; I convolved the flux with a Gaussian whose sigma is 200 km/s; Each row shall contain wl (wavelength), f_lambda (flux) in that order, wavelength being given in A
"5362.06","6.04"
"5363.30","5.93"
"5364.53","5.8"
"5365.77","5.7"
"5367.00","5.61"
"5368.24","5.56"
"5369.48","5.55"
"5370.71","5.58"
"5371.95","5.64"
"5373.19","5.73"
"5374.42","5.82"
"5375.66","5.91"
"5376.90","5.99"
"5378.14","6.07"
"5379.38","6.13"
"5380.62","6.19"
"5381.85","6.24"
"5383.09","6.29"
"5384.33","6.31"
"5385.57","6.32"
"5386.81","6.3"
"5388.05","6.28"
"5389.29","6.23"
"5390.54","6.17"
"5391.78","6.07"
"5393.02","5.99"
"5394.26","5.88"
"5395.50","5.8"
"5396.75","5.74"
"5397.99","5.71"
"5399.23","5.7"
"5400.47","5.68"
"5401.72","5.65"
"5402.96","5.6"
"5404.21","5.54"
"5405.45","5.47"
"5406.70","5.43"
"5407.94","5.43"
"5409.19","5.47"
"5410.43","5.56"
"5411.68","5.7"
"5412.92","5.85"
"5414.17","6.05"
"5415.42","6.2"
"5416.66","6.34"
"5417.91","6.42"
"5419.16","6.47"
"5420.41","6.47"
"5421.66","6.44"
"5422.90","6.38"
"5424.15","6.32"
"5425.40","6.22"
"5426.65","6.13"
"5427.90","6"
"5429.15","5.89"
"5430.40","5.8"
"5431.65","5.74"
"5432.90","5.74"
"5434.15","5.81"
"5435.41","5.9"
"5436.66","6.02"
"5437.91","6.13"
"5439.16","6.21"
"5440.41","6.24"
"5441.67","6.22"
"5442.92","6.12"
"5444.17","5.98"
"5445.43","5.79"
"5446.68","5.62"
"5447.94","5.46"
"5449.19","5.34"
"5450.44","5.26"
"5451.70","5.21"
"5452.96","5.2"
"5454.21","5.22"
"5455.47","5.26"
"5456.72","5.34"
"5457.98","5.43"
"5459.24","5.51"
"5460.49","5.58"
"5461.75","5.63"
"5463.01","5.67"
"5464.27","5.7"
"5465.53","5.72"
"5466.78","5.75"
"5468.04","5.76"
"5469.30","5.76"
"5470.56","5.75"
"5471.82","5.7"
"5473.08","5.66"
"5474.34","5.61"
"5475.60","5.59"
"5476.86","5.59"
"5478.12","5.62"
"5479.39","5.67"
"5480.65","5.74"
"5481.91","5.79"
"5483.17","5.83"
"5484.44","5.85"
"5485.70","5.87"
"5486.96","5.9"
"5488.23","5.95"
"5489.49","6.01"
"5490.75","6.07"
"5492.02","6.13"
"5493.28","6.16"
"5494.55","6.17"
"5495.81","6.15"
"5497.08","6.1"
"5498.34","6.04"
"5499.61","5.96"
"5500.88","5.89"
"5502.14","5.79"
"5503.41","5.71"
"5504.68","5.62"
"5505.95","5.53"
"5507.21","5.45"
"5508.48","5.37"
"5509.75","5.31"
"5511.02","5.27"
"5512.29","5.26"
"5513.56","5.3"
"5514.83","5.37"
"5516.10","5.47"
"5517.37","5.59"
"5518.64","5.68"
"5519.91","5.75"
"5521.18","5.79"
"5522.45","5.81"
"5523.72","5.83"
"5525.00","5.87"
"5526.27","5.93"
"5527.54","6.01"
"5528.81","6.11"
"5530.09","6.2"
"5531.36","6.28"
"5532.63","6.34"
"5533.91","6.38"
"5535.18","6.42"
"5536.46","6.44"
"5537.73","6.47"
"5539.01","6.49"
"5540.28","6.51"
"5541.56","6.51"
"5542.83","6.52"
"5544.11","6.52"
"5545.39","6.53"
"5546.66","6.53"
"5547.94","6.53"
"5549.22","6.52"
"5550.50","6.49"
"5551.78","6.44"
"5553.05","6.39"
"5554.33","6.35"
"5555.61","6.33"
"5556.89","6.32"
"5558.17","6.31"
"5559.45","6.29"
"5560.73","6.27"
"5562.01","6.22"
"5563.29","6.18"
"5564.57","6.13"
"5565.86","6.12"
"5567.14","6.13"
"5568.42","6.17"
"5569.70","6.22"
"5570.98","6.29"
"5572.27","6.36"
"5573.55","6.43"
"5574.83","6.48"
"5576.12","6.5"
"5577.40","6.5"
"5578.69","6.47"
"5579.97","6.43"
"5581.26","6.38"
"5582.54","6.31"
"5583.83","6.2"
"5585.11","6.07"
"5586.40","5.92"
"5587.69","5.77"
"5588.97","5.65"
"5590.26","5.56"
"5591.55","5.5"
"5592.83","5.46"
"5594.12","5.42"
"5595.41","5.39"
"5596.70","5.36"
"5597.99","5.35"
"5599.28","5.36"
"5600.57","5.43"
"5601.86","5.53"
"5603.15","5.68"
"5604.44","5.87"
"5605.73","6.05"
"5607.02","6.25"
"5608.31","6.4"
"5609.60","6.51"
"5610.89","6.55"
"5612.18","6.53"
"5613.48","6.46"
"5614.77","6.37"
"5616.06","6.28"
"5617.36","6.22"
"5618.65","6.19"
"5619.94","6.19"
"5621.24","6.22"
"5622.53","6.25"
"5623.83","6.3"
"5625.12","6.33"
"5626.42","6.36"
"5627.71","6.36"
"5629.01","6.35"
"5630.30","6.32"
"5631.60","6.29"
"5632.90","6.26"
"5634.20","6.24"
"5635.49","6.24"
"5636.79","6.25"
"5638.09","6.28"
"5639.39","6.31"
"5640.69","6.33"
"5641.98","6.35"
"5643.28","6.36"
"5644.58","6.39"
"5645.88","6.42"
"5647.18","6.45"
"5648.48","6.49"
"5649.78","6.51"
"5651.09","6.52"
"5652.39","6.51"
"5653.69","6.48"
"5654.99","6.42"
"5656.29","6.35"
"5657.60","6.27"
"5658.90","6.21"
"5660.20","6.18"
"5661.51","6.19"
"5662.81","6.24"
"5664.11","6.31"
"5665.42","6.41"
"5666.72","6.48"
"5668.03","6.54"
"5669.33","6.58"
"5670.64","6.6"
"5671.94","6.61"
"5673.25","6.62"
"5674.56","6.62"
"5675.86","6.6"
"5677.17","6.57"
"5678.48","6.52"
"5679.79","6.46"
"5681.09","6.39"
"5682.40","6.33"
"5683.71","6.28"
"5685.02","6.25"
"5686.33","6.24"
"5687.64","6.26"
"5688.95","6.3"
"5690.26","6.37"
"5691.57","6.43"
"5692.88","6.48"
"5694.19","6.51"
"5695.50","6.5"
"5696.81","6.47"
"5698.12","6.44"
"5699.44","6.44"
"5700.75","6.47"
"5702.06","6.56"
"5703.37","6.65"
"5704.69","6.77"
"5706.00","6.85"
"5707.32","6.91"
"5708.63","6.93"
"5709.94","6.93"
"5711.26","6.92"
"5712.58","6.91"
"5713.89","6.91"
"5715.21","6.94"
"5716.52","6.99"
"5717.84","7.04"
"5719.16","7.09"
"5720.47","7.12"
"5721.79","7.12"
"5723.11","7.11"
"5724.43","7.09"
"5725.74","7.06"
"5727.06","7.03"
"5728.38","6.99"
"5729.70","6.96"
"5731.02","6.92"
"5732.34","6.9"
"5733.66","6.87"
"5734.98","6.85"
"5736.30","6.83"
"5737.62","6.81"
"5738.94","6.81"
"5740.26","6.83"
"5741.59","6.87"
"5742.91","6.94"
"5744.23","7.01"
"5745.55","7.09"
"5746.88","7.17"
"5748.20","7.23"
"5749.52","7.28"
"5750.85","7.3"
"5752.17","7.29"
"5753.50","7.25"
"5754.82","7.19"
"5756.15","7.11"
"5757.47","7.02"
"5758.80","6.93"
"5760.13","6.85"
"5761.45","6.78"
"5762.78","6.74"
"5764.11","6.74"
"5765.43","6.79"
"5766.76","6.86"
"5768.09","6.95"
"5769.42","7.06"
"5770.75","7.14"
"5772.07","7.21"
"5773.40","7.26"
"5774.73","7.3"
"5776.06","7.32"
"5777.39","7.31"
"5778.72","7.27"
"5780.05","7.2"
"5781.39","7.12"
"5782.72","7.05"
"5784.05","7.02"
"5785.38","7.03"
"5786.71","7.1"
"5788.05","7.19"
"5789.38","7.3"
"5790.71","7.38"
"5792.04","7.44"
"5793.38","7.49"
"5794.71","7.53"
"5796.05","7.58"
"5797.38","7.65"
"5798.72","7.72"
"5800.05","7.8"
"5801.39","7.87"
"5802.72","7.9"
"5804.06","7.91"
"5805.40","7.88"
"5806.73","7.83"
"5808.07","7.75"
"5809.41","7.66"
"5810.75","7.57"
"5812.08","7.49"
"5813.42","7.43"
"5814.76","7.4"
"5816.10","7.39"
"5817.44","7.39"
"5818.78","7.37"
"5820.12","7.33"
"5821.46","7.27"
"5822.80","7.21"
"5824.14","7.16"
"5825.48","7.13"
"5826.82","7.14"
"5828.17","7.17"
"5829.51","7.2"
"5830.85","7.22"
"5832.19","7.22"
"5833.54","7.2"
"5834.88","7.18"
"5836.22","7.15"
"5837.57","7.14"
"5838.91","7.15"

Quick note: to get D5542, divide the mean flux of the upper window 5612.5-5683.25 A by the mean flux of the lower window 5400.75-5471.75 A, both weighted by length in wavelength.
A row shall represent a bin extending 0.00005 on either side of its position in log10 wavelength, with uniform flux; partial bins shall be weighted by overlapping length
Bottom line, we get 1.10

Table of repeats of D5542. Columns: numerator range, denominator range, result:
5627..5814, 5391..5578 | 1.15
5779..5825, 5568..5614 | 1.24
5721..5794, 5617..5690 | 1.11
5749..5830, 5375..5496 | 1.24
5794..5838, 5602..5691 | 1.17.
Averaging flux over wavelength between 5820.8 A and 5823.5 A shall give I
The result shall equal 7.24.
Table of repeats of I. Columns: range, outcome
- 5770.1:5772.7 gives 7.2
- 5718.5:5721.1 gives 7.12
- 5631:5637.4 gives 6.26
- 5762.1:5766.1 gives 6.76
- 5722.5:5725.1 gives 7.12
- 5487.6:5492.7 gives 6.05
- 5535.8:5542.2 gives 6.49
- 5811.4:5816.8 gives 7.43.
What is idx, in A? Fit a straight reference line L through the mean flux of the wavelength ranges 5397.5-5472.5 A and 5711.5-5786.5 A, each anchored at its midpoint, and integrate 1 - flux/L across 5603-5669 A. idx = 2.6 A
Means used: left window 5.79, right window 7.03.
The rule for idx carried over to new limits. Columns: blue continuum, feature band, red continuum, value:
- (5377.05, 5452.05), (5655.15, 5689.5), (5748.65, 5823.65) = 2.44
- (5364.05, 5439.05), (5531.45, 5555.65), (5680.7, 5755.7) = -0.48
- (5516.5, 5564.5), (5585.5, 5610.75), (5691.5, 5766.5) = 2.80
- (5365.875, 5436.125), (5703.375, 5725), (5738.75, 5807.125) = 0.18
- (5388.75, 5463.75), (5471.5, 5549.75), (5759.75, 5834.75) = 2.86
